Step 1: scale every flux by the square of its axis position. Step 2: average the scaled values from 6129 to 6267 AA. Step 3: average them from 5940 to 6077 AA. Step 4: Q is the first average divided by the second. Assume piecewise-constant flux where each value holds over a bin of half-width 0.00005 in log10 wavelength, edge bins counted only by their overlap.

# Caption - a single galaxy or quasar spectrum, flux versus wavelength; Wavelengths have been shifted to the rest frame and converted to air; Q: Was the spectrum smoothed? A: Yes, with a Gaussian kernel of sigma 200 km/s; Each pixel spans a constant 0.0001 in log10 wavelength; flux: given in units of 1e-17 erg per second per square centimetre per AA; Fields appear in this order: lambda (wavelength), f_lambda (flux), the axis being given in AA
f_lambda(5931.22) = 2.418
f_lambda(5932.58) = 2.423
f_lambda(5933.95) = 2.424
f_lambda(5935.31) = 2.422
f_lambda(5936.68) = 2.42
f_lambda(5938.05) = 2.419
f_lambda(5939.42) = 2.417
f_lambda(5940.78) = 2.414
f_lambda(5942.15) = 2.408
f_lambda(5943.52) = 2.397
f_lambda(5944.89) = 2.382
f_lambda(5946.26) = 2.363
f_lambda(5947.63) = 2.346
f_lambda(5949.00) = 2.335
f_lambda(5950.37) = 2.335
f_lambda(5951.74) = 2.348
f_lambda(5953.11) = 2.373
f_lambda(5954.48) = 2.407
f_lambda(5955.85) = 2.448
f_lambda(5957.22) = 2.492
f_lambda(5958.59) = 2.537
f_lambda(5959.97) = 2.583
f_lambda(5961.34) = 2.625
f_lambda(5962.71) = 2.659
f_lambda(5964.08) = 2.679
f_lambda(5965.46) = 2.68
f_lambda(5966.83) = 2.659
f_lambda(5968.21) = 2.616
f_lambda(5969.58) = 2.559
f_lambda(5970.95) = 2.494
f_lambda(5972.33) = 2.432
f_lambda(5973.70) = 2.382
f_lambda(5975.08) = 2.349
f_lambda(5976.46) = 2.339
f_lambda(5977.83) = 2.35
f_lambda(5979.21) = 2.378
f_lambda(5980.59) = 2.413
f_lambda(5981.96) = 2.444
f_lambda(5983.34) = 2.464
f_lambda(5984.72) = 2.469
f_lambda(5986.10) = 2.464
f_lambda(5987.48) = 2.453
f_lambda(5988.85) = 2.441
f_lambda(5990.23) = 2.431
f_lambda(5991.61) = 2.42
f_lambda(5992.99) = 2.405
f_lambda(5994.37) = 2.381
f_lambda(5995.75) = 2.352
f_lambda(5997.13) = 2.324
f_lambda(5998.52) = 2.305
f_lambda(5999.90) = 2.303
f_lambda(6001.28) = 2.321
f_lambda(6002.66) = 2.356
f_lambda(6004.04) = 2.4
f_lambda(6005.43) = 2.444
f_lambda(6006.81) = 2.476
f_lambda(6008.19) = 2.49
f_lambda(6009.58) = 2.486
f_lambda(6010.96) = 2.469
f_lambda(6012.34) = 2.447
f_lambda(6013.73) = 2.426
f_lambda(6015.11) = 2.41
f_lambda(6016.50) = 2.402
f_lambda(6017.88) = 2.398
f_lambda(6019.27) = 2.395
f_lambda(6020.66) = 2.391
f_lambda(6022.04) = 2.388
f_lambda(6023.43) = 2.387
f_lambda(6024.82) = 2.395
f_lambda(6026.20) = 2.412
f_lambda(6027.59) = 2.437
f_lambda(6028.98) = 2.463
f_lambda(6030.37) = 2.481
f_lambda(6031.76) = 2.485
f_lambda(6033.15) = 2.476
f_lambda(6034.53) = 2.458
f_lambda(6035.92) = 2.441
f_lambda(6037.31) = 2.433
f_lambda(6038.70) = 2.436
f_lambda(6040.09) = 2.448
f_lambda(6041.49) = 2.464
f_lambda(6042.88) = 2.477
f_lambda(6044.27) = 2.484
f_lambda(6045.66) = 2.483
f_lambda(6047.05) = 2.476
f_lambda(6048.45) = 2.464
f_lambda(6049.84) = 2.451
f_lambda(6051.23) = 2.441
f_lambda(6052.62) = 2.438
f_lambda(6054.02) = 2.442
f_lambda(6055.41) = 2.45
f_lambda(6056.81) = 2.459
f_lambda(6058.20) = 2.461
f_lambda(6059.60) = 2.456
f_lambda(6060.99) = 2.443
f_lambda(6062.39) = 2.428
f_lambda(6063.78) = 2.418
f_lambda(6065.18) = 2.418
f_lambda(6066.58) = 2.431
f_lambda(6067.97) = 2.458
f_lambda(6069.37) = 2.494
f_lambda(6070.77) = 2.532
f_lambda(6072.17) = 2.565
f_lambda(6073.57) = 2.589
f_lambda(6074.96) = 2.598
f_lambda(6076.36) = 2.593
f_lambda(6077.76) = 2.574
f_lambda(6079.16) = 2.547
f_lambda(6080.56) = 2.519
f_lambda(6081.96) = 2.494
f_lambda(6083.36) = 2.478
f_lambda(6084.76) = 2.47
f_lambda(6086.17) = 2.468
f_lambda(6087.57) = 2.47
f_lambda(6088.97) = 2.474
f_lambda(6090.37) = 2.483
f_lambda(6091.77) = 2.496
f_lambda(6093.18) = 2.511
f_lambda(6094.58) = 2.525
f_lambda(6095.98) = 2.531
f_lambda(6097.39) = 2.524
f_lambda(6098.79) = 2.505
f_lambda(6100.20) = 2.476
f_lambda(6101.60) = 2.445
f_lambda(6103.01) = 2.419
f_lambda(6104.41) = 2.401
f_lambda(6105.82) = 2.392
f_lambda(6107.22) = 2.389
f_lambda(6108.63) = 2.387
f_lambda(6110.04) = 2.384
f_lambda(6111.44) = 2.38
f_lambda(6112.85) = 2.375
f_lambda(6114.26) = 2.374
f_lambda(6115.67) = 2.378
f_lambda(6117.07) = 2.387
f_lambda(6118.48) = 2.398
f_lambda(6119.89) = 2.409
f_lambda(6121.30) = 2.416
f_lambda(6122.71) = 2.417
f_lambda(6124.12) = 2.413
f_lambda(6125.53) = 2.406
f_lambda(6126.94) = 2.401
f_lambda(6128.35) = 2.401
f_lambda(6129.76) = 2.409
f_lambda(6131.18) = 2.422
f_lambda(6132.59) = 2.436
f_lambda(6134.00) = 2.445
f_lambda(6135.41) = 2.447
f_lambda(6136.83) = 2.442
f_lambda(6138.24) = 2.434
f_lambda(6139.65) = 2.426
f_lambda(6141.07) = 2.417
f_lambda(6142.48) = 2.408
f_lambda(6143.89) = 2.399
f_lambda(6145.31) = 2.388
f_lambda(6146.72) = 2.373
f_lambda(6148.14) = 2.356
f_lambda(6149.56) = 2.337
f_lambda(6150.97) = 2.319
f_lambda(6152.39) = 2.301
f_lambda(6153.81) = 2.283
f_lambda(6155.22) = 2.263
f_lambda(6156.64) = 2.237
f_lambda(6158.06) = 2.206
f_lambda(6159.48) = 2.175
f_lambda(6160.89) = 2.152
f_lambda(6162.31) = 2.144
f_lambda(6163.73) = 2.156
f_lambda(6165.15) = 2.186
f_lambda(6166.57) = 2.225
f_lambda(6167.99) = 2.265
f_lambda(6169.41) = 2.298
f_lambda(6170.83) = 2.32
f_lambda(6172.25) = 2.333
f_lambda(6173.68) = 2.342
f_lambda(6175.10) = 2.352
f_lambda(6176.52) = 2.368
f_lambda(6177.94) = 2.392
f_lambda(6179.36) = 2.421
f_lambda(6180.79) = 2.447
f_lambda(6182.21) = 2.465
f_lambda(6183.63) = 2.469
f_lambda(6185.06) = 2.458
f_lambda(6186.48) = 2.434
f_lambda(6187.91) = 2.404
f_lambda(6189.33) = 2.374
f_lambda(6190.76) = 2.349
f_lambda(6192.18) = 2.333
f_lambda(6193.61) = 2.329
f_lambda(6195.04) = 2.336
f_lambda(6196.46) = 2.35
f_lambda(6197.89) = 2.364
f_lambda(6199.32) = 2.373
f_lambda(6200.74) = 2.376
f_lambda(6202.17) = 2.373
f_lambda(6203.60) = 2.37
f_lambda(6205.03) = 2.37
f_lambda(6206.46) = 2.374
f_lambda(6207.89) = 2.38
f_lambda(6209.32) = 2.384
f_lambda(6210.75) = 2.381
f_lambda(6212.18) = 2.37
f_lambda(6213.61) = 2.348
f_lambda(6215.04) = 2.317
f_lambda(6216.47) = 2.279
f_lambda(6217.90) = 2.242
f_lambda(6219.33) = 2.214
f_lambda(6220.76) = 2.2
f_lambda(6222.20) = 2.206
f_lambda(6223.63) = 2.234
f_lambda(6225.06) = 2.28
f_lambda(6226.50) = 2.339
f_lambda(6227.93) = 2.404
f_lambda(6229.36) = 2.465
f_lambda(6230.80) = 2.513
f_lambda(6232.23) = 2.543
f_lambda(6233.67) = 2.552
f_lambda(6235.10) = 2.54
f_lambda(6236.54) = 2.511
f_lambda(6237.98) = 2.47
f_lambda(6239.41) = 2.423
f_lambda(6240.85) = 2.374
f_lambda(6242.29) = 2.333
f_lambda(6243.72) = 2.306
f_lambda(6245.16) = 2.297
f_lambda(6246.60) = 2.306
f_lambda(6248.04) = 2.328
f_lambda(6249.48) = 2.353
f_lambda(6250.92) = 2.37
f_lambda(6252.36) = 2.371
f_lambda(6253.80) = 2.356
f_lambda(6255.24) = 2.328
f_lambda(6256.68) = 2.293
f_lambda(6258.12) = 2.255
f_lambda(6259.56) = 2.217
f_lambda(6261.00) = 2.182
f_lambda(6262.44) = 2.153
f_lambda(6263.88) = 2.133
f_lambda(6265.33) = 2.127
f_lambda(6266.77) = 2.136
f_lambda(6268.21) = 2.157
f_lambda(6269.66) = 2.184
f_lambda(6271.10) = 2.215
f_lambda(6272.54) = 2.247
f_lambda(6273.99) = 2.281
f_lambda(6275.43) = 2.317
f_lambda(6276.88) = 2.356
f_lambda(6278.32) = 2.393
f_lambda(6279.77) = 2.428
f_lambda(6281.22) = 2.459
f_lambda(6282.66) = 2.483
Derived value 1.0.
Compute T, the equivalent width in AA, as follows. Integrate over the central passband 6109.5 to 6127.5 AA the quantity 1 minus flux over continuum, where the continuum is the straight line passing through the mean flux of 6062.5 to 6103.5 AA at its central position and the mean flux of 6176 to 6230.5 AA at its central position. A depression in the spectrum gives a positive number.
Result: 0.5 AA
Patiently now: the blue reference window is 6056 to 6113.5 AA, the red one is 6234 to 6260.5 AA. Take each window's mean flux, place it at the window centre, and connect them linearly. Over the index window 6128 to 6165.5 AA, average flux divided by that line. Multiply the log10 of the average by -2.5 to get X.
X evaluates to 0.04 mag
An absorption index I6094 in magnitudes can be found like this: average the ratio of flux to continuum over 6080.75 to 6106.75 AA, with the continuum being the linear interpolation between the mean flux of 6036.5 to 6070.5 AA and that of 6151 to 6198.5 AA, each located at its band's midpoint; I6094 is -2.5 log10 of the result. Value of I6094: -0.03 mag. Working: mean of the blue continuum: 2.45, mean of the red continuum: 2.32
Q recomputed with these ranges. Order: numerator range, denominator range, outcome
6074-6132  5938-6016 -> 1.05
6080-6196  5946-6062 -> 1.02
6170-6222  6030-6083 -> 1.00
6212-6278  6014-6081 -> 1.00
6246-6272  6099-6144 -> 0.97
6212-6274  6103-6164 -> 1.01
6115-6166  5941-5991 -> 1.01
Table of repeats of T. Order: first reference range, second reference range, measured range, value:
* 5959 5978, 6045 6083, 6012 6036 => 0.8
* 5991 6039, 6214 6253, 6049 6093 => -1.6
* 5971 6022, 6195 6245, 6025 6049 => -0.6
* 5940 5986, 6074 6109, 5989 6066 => 1.4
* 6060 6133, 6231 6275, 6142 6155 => 0.3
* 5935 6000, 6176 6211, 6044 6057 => -0.2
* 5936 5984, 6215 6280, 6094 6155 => -0.8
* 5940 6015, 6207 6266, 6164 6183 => 0.2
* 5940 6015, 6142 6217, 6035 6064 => -0.6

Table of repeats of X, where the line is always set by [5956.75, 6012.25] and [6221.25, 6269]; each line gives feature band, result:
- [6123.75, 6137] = -0.02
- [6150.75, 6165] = 0.07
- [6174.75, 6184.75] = -0.03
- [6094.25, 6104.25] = -0.04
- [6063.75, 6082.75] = -0.05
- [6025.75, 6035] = -0.01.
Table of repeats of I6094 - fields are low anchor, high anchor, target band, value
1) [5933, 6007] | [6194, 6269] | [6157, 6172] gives 0.067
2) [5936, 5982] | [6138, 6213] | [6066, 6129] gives -0.035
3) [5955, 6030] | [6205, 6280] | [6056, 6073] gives -0.024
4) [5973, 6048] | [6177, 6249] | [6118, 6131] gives -0.006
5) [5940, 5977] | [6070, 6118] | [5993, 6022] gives 0.032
